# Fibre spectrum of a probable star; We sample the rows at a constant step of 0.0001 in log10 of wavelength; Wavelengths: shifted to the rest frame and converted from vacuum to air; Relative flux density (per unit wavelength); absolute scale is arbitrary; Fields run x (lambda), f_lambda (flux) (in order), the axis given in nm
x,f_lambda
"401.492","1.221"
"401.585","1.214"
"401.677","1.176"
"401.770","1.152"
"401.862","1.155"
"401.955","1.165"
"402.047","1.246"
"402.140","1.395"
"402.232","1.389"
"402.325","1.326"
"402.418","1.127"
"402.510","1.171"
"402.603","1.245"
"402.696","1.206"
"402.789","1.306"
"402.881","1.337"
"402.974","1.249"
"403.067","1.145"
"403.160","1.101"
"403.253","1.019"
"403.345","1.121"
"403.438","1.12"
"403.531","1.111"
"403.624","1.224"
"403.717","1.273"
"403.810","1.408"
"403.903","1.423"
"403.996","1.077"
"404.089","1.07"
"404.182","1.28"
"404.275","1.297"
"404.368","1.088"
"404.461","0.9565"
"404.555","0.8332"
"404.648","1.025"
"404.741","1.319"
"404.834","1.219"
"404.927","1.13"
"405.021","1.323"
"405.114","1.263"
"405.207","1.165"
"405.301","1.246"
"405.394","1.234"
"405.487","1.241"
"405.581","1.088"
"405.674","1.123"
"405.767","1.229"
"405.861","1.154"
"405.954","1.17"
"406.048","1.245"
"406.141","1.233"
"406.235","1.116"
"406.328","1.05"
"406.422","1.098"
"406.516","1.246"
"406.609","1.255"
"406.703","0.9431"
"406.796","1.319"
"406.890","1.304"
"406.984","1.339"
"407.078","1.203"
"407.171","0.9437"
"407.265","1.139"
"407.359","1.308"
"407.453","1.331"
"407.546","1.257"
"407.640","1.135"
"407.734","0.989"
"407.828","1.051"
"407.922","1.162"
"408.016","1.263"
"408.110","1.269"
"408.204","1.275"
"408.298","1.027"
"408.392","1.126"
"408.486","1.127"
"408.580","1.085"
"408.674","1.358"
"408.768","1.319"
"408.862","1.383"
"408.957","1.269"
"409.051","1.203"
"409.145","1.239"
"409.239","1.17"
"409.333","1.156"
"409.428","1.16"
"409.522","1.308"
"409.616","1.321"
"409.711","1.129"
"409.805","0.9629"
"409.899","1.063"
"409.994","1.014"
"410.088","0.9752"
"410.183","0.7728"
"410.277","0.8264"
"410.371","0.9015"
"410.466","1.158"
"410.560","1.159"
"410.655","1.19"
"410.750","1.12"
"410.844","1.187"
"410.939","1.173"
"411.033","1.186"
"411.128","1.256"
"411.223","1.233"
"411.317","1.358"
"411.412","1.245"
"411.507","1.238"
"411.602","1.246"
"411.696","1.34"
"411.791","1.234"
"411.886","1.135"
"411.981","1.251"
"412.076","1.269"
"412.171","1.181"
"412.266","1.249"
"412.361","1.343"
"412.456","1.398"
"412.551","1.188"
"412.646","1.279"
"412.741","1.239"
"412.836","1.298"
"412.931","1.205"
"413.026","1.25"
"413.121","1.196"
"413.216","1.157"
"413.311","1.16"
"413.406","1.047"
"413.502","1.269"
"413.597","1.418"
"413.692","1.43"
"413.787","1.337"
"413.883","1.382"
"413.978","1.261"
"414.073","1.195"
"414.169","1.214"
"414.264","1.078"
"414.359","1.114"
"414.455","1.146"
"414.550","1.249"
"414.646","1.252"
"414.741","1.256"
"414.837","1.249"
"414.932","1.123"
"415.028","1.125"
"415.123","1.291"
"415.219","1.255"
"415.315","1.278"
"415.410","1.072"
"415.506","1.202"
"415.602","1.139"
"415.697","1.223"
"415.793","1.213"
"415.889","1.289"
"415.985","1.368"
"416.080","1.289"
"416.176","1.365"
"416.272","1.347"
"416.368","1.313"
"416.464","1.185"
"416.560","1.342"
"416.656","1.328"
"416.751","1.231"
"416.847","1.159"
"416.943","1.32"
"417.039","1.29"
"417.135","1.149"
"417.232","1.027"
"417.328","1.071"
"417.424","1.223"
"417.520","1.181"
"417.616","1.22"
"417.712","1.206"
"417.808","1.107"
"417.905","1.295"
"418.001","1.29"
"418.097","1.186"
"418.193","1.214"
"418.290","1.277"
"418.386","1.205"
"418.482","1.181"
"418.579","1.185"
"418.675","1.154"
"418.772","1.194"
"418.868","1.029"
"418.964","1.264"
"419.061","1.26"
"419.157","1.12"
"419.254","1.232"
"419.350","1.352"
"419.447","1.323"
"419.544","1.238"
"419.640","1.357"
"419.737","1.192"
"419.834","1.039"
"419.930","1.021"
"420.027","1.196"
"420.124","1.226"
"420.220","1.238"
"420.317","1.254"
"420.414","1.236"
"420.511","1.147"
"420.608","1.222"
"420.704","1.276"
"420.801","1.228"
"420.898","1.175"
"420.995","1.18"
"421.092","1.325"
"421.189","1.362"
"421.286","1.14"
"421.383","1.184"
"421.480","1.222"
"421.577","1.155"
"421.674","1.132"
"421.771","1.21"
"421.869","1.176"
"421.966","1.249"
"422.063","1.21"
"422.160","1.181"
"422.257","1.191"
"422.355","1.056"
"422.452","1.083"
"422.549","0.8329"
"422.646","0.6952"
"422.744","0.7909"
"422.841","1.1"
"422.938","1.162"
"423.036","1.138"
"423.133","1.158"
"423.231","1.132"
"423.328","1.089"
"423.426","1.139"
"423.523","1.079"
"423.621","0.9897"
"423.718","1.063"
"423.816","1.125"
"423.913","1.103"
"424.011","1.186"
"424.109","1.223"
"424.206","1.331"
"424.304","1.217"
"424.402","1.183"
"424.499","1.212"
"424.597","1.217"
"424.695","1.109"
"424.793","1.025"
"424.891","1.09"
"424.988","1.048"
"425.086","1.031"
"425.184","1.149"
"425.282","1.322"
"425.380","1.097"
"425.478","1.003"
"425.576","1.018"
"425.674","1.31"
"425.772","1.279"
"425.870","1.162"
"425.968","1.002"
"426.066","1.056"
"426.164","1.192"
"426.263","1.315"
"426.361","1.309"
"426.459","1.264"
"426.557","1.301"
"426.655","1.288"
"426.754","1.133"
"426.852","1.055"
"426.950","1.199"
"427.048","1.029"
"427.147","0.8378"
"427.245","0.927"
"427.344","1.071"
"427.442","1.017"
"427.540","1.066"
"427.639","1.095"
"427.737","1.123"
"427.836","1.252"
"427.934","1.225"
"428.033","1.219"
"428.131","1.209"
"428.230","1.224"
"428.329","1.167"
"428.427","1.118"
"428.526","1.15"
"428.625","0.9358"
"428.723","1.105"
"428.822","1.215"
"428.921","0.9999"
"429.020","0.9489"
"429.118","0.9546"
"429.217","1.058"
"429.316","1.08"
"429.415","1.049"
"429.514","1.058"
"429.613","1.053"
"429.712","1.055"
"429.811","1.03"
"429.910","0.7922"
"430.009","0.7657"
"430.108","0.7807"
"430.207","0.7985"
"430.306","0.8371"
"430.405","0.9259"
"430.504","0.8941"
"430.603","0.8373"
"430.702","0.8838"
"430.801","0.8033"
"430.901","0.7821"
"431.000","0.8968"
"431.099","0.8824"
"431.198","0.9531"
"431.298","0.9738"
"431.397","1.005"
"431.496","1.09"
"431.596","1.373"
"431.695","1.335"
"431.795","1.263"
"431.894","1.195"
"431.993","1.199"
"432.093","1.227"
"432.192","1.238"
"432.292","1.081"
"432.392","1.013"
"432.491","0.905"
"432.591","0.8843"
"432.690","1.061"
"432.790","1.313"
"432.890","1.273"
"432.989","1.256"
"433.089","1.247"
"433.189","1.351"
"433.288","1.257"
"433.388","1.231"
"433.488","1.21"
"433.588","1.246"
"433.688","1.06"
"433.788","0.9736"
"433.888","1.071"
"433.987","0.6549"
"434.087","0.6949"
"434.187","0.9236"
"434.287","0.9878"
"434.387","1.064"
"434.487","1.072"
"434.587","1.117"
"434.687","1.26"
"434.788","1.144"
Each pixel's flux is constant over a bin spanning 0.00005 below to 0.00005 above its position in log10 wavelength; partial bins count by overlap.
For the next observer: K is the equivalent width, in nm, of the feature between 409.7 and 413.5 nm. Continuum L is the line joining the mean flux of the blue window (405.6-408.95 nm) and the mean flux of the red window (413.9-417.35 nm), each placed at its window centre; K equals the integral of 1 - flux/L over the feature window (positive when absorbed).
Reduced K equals 0.11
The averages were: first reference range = 1.19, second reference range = 1.23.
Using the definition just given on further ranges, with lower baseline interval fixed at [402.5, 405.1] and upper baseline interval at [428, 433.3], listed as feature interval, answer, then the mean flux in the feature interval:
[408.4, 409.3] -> -0.058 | 1.23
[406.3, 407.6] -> -0.034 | 1.2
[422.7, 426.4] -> -0.180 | 1.14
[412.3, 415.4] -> -0.284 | 1.24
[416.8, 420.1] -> -0.257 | 1.2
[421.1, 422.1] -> -0.102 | 1.21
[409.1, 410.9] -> 0.089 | 1.1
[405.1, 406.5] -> -0.005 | 1.18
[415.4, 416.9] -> -0.181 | 1.26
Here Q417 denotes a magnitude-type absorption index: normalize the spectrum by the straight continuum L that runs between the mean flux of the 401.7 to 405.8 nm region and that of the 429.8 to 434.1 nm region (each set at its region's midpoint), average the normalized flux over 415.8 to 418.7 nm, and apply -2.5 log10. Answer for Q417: -0.10 mag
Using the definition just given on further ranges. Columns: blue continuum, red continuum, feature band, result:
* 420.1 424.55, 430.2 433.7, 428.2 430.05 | 0.06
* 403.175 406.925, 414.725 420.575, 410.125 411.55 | 0.06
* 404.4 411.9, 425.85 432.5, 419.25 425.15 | -0.05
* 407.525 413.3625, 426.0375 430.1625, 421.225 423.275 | 0.01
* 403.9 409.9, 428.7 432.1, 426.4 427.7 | -0.08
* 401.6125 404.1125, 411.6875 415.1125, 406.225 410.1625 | 0.05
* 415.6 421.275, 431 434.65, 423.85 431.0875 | 0.07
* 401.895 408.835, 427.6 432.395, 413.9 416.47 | -0.09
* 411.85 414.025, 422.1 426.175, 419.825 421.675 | -0.05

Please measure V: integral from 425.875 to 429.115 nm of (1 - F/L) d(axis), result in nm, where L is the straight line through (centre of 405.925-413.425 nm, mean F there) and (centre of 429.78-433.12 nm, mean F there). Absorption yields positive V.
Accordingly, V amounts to -0.22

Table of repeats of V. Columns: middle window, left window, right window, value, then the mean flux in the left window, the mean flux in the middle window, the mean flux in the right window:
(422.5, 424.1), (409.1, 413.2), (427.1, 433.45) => 0.07 nm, 1.18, 1.05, 1.06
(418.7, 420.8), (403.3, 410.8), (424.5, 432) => -0.19 nm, 1.16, 1.21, 1.07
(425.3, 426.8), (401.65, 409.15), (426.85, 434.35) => -0.15 nm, 1.19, 1.18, 1.05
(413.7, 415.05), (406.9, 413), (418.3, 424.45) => -0.05 nm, 1.19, 1.22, 1.16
